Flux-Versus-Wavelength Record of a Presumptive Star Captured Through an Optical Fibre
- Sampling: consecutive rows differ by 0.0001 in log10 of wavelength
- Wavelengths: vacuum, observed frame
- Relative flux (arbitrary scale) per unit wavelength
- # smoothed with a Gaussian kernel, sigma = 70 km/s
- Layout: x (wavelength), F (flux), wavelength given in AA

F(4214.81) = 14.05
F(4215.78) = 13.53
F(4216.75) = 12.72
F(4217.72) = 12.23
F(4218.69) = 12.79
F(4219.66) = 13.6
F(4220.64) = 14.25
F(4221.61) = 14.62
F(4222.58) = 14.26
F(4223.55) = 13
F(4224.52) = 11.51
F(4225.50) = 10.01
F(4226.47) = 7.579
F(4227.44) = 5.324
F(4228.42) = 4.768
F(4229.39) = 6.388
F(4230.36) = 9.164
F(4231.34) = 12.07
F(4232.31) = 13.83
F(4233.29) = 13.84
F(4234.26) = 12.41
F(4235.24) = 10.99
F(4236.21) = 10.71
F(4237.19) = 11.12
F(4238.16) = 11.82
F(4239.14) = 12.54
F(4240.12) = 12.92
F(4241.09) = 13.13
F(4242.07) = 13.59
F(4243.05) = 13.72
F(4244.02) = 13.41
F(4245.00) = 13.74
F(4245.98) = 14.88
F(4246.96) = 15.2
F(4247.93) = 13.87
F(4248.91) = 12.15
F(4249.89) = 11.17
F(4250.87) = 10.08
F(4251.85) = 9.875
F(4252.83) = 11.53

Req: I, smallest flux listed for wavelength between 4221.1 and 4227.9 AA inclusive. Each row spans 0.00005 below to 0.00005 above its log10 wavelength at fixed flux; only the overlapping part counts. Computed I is 5.324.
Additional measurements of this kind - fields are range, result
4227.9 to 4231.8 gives 4.768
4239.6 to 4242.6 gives 12.92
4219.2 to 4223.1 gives 13.6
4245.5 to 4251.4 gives 10.08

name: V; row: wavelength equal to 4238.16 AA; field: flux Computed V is 11.82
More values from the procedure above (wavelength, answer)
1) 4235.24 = 10.99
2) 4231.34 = 12.07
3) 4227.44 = 5.324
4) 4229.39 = 6.388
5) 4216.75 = 12.72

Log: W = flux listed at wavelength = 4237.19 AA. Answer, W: 11.12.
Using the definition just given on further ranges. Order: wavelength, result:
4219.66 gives 13.6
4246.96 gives 15.2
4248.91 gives 12.15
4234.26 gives 12.41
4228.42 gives 4.768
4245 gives 13.74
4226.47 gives 7.579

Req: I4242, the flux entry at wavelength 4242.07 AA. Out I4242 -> 13.59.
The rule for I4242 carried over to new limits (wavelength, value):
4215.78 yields 13.53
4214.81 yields 14.05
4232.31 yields 13.83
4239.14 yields 12.54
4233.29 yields 13.84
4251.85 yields 9.875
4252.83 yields 11.53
